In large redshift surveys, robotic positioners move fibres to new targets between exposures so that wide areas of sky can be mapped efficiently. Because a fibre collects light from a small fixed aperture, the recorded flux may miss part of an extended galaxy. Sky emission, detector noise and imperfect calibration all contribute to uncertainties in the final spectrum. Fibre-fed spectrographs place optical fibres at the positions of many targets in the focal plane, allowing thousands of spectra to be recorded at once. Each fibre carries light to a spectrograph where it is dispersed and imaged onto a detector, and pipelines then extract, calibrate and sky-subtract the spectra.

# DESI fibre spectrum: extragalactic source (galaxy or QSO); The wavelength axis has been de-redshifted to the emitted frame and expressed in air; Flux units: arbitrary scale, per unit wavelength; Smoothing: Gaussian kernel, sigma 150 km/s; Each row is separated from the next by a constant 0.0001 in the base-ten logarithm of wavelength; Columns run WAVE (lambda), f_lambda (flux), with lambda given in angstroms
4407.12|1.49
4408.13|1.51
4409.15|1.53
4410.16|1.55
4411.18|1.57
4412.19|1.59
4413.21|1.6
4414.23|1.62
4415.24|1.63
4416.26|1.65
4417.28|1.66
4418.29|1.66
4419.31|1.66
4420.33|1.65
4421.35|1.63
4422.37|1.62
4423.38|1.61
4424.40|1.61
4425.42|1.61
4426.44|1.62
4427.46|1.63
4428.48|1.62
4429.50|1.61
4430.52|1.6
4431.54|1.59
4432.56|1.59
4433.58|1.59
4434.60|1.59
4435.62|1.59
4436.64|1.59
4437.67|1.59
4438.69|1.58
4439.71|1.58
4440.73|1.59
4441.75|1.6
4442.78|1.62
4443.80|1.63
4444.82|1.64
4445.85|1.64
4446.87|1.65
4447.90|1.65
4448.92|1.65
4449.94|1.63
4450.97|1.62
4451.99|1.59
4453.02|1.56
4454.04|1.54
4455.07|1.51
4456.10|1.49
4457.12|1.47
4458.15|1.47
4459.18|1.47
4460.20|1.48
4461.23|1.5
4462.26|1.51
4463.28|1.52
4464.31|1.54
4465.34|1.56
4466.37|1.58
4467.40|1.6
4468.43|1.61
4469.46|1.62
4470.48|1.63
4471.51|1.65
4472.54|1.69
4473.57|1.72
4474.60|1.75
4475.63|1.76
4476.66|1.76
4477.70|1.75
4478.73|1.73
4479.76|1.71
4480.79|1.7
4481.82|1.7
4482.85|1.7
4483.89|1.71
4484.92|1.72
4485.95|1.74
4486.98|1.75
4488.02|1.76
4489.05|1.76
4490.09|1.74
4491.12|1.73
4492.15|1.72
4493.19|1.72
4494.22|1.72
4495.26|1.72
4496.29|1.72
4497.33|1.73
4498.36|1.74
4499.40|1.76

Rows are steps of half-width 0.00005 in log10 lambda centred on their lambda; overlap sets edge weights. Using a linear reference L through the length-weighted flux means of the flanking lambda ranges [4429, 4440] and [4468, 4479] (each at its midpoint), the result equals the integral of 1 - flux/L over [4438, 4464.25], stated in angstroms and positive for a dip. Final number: 1.1 angstroms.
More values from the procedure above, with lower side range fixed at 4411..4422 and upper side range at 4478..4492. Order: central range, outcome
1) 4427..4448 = 0.67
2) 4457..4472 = 1.32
